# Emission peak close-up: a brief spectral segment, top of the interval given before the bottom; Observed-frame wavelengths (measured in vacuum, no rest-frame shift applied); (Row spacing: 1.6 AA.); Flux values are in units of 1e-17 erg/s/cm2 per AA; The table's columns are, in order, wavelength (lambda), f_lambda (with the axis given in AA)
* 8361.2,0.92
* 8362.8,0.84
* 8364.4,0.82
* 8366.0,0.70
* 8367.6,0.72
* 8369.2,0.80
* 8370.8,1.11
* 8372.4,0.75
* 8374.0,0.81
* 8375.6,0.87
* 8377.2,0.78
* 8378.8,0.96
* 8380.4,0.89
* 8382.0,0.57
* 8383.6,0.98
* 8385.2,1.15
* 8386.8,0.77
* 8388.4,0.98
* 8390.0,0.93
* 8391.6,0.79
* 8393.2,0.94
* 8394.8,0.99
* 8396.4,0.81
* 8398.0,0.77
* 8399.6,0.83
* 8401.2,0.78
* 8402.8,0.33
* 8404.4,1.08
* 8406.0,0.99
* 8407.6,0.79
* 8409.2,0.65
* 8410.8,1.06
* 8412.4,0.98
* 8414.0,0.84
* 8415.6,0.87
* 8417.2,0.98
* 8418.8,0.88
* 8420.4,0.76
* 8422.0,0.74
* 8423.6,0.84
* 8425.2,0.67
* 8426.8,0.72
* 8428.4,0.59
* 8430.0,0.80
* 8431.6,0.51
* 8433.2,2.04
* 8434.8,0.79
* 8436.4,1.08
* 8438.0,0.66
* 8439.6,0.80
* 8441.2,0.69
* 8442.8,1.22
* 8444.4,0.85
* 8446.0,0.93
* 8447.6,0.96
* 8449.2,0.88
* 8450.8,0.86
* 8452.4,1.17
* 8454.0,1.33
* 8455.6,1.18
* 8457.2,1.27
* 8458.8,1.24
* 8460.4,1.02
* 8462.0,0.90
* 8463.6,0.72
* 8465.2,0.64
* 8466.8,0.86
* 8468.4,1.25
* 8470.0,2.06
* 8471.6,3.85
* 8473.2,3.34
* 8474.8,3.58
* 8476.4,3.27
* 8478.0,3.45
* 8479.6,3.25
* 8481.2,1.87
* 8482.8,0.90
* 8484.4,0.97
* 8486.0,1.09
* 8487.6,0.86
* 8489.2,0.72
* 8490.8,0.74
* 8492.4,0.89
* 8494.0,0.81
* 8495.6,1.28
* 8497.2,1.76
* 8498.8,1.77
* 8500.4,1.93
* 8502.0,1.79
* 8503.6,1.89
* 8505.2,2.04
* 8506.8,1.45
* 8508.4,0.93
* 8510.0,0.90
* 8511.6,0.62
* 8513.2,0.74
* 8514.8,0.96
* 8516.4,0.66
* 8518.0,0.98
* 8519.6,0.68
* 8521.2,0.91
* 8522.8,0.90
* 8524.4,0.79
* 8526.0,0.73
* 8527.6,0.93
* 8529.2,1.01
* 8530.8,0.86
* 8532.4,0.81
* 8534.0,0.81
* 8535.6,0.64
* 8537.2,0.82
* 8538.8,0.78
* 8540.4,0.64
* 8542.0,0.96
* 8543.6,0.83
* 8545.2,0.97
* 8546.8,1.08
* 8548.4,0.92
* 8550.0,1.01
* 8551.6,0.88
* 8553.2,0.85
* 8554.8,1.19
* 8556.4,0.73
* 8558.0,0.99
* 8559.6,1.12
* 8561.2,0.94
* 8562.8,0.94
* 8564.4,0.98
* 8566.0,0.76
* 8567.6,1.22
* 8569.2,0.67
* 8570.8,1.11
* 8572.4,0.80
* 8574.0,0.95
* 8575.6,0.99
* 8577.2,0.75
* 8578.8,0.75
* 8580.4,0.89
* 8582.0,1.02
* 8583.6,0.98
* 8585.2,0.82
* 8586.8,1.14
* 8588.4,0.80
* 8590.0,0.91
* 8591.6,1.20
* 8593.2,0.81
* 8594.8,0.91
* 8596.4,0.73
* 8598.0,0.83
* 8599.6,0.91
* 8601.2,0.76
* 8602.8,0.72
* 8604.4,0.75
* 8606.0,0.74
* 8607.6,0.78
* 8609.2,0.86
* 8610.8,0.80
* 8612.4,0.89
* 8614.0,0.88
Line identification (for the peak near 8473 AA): H-alpha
